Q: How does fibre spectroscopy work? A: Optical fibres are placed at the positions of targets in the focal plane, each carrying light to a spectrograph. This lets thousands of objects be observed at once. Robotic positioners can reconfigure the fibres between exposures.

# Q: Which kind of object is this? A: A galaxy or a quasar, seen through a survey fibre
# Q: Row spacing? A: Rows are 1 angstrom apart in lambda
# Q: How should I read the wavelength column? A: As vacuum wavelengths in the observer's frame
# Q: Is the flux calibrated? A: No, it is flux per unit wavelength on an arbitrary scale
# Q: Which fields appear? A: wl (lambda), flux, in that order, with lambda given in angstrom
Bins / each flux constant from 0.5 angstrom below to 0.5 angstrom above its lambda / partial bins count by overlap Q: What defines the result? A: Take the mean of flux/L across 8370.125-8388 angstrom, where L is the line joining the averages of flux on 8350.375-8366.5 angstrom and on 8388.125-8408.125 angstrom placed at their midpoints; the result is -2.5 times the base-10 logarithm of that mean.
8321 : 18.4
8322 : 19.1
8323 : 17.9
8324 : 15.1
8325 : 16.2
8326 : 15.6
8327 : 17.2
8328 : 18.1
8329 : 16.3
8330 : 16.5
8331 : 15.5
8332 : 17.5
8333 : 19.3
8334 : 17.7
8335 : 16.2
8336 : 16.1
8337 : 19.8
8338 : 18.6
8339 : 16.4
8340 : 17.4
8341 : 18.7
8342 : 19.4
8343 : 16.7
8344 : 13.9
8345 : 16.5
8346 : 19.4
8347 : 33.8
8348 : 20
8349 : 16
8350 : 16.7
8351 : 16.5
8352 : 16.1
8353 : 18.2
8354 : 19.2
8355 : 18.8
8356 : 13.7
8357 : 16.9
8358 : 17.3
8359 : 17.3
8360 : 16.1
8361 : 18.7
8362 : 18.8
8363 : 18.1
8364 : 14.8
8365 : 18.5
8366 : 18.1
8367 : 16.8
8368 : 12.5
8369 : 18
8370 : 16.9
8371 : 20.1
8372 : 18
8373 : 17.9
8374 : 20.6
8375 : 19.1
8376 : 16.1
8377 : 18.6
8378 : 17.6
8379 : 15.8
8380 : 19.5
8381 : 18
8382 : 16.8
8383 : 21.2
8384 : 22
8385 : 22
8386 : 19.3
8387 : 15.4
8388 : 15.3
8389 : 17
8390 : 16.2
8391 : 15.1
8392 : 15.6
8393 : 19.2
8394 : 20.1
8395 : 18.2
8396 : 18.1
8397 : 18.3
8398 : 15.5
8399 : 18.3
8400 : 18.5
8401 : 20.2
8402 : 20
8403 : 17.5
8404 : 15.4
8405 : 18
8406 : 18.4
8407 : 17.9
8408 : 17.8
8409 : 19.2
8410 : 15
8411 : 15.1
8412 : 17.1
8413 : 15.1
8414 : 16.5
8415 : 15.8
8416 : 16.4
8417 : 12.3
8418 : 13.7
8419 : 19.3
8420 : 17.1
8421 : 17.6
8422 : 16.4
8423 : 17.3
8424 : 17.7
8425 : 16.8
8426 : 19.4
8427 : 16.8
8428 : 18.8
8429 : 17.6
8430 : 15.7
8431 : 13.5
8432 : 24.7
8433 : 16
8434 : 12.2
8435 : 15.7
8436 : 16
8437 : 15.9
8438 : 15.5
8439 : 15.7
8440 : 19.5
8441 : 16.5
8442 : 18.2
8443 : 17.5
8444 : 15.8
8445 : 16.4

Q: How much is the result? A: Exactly -0.06 mag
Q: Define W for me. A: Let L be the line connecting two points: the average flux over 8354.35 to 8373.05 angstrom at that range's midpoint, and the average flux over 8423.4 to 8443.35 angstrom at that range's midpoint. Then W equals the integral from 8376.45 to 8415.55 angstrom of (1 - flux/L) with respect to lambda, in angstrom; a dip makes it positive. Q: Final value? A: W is -1.3 angstrom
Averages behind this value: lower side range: 17.2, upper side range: 17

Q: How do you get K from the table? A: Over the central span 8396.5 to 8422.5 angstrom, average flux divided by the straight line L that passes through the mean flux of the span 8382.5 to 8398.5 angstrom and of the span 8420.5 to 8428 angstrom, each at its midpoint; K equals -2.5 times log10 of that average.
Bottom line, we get 0.05 mag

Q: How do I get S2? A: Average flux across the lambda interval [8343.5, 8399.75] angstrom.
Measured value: 17.9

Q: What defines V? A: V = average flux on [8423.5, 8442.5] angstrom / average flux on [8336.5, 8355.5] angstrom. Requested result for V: 0.9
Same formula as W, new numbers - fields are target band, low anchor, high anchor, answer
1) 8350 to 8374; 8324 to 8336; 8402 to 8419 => -0.92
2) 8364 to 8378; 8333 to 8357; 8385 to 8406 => 0.16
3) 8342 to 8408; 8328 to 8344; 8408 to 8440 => -3.53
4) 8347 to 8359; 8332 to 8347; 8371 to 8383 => 0.16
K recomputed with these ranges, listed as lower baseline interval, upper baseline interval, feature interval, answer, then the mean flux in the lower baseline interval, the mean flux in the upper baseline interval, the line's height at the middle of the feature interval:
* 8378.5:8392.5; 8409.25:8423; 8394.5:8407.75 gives -0.07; 17.8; 16.1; 16.9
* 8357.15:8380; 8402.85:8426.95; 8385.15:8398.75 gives -0.01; 17.6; 16.8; 17.2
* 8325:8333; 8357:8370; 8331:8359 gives -0.06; 16.8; 17.1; 16.9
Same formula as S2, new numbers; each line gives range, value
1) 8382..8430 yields 17.5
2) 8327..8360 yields 17.8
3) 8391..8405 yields 18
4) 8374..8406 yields 18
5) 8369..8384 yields 18.4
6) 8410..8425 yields 16.2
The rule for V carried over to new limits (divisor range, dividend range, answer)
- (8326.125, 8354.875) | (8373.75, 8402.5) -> 1.01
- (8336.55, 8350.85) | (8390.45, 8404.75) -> 0.95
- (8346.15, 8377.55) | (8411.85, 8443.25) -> 0.93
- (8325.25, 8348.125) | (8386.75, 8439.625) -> 0.94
